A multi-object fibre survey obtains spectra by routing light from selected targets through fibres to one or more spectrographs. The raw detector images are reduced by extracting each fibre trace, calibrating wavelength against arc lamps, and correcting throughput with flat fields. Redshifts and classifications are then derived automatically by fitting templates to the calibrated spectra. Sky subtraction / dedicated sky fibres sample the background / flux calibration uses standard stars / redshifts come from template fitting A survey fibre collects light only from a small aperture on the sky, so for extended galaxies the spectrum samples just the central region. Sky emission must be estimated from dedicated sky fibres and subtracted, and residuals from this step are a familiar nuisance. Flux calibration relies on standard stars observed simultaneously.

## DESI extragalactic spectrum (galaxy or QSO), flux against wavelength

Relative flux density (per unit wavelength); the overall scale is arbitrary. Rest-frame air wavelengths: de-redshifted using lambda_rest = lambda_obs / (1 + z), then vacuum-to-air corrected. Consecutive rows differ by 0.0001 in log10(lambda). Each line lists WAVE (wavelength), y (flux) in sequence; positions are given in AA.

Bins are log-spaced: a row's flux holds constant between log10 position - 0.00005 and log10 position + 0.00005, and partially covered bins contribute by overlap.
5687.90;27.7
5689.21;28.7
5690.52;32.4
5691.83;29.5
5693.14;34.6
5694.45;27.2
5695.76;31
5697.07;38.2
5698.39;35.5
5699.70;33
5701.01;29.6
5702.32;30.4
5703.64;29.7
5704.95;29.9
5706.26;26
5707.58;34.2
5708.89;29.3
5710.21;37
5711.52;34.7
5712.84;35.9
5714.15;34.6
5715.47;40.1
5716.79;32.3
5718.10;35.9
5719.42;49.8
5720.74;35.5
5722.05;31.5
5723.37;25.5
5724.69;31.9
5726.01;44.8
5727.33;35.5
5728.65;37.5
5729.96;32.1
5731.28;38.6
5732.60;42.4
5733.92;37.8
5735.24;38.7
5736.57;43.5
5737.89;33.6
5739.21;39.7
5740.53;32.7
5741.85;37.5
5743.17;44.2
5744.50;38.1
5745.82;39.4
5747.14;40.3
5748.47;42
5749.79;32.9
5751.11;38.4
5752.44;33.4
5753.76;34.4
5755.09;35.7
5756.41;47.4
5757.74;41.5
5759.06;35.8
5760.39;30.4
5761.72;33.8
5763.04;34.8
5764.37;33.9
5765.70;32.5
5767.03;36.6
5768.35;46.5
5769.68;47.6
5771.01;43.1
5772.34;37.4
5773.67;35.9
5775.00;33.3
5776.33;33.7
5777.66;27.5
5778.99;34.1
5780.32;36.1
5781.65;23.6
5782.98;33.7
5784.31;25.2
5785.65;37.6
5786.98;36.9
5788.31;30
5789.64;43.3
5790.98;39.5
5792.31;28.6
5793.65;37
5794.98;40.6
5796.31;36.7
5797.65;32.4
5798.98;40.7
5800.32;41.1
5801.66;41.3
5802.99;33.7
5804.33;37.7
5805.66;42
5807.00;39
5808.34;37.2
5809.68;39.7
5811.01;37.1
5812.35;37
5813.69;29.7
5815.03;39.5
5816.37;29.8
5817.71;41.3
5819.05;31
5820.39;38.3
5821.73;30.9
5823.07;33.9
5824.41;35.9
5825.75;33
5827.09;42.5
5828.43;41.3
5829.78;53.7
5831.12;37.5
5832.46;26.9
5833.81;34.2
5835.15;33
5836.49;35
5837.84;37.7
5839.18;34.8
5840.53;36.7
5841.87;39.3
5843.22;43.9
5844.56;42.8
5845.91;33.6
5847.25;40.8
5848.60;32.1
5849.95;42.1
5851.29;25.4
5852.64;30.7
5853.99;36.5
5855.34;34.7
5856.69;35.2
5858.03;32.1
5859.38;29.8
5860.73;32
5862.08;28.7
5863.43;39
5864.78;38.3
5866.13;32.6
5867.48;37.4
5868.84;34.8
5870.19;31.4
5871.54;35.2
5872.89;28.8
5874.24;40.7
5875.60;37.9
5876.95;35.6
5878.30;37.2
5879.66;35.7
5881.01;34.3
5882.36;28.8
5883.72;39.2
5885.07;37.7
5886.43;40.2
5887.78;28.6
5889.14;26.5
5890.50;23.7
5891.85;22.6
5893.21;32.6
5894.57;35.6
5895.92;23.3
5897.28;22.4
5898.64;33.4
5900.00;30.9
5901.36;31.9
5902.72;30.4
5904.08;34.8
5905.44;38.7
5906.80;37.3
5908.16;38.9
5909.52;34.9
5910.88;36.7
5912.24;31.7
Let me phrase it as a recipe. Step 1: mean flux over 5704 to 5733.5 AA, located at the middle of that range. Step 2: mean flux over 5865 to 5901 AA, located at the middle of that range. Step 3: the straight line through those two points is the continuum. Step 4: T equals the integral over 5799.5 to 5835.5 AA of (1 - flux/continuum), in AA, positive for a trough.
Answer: -3.6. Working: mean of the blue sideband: 35.2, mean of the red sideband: 32.6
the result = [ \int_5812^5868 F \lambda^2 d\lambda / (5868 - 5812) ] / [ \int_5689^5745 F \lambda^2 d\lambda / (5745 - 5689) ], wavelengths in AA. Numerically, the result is 1.07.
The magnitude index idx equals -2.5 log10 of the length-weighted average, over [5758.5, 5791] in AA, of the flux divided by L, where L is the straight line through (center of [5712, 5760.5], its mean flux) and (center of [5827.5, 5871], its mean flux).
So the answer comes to 0.05 mag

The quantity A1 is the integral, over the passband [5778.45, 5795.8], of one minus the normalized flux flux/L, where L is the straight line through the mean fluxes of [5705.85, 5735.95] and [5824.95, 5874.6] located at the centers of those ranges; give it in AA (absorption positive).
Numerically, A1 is 0.7 AA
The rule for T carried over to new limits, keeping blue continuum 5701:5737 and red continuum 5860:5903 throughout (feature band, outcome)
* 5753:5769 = -1.1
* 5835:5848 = -1.8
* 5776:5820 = -2.1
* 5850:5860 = 0.1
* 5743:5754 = -1.0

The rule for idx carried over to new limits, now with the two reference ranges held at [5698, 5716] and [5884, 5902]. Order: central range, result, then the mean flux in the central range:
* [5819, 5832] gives -0.22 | 38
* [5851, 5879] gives -0.12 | 34.1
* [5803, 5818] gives -0.18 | 37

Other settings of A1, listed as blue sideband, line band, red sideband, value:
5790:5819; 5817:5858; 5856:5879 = -0.7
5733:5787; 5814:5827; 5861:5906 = -0.1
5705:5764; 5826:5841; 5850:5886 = -1.1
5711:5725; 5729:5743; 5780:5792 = -1.2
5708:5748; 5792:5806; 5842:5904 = -0.9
